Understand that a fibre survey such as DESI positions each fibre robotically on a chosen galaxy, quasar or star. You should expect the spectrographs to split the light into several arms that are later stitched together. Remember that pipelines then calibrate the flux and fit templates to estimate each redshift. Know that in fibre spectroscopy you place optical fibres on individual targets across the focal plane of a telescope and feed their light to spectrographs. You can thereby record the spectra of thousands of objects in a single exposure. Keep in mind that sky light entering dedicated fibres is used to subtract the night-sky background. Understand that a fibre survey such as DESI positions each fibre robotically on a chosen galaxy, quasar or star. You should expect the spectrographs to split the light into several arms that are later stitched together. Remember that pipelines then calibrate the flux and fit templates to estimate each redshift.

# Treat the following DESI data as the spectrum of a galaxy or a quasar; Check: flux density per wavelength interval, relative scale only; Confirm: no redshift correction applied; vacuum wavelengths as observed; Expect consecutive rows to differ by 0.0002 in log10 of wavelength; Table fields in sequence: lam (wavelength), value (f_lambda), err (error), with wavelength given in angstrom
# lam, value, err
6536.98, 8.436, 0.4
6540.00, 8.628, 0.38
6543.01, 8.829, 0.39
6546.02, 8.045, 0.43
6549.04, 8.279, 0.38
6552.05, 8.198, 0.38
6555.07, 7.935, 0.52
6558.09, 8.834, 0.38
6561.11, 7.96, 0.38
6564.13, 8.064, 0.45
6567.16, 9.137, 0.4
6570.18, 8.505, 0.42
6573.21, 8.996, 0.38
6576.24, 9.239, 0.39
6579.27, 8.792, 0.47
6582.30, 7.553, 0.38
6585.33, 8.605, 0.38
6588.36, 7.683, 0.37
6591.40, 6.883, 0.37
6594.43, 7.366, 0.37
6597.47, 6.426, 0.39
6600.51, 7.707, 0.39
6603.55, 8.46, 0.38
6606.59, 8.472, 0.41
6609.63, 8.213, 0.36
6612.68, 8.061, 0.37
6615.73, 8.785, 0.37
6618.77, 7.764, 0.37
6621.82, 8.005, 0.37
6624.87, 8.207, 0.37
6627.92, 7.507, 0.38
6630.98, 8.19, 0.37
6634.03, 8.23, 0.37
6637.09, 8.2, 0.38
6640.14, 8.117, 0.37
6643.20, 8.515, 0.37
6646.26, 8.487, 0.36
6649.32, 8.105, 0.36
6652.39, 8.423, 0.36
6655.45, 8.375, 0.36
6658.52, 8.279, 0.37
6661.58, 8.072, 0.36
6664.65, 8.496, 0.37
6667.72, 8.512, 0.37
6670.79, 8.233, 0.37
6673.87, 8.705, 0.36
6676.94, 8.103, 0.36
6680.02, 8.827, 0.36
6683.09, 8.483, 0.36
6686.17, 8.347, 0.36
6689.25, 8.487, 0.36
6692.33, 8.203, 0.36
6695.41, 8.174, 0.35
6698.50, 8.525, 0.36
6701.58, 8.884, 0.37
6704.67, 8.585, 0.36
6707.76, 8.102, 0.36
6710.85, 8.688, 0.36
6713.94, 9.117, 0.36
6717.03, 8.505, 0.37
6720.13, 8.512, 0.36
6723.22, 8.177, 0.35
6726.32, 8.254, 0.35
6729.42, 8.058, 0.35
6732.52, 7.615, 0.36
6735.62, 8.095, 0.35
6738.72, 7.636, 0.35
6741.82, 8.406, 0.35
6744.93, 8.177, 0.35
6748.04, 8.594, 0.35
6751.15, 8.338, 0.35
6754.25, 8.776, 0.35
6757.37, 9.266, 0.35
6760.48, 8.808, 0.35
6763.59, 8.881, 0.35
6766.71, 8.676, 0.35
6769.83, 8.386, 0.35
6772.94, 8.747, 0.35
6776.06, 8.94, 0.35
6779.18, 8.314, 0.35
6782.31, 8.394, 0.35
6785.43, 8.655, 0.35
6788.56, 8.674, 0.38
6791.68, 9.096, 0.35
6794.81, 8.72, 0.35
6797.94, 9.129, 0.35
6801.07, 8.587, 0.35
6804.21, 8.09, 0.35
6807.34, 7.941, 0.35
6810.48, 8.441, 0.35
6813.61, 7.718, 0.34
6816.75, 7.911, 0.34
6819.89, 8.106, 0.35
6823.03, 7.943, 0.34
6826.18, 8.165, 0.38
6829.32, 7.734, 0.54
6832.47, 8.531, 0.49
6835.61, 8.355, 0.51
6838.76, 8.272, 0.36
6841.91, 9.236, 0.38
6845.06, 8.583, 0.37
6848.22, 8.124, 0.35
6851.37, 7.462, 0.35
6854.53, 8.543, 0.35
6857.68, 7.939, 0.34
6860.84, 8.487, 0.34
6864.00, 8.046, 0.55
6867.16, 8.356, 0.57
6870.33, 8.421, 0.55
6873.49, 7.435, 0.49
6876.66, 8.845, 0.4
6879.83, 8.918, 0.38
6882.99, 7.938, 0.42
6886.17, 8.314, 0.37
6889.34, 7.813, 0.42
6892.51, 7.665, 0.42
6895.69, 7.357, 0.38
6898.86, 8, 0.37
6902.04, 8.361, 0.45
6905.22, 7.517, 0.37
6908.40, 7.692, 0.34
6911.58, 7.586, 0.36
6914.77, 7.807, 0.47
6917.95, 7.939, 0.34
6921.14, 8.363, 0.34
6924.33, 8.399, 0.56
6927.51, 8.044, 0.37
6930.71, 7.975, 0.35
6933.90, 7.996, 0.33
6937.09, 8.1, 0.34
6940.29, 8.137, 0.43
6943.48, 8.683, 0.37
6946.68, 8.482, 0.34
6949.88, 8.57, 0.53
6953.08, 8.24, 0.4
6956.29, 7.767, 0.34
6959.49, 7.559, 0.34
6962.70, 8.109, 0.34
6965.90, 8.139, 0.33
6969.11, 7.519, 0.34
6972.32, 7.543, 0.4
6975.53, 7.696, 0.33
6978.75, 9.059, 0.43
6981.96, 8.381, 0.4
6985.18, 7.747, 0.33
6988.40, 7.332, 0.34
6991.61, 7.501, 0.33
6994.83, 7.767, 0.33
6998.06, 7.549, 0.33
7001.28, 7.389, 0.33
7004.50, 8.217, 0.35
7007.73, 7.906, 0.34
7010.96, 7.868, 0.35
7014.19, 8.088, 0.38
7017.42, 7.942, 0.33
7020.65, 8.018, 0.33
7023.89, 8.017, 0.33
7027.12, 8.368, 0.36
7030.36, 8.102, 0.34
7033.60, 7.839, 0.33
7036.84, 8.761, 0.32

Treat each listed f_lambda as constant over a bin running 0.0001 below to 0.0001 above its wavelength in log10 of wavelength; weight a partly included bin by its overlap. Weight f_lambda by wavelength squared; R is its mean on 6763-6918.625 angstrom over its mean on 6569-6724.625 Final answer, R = 1.06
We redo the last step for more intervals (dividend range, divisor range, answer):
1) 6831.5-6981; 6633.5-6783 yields 1.02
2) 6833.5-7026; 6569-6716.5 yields 1.06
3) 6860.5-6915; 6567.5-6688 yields 1.05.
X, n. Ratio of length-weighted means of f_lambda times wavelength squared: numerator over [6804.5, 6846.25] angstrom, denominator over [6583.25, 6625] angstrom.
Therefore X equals 1.1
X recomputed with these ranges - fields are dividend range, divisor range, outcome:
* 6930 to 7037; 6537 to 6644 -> 1.10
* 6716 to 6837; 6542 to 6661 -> 1.08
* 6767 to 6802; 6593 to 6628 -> 1.15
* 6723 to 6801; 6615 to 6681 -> 1.07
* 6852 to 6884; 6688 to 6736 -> 1.03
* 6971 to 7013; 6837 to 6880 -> 0.98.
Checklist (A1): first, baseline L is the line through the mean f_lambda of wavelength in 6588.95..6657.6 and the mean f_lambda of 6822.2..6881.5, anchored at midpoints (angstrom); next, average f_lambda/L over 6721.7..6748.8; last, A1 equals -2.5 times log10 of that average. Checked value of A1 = 0.01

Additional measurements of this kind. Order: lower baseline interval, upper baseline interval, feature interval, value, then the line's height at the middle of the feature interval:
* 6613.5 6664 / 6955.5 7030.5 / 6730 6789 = -0.05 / 8.1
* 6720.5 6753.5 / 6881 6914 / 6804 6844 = -0.03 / 7.99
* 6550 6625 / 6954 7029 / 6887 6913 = 0.03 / 7.95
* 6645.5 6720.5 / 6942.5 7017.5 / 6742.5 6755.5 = -0.02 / 8.34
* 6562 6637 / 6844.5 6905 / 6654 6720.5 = -0.05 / 8.12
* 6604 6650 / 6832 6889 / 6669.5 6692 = -0.03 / 8.22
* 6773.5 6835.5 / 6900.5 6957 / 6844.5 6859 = 0.02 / 8.27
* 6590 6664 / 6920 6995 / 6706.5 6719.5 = -0.07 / 8.05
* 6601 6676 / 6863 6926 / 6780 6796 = -0.07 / 8.13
